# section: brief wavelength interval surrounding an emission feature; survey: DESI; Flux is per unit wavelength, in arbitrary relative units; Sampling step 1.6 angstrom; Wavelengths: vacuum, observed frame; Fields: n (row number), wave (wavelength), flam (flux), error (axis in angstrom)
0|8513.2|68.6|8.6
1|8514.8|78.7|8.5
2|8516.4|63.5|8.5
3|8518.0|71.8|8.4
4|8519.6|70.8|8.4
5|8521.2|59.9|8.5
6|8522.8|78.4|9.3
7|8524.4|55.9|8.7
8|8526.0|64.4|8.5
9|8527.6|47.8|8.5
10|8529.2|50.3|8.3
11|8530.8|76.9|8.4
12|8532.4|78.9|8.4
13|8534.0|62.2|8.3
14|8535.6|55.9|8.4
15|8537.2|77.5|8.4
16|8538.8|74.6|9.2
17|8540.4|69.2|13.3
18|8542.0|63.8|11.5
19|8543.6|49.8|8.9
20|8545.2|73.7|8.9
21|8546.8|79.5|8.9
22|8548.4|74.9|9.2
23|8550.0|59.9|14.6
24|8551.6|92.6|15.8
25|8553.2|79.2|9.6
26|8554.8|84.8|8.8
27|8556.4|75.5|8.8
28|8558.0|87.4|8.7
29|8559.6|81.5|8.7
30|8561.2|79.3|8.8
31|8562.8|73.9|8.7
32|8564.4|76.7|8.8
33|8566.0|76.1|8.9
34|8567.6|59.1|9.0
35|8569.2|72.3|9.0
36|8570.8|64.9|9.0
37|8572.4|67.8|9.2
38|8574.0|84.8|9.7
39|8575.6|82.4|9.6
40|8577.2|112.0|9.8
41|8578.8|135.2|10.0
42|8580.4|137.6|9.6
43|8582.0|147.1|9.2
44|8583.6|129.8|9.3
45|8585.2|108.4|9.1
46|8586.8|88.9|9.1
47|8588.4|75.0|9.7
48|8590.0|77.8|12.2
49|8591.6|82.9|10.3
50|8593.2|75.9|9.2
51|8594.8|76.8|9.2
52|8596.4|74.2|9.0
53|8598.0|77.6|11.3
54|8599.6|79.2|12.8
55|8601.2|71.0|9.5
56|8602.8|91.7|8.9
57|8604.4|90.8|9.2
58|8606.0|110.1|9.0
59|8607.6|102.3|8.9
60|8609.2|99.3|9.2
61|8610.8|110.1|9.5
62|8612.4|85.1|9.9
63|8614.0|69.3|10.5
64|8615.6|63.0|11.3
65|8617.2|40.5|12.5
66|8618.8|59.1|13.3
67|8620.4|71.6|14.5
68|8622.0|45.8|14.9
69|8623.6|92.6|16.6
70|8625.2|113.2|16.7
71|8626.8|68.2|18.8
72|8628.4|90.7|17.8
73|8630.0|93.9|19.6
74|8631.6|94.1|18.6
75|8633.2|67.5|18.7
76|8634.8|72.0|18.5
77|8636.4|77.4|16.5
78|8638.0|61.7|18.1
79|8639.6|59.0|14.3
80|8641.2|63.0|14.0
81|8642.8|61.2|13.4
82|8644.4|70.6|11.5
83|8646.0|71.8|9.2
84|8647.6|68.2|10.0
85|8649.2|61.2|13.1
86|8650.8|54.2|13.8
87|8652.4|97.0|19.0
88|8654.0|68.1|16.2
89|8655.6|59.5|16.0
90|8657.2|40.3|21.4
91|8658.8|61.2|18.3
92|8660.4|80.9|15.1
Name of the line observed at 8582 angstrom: H-alpha 6563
